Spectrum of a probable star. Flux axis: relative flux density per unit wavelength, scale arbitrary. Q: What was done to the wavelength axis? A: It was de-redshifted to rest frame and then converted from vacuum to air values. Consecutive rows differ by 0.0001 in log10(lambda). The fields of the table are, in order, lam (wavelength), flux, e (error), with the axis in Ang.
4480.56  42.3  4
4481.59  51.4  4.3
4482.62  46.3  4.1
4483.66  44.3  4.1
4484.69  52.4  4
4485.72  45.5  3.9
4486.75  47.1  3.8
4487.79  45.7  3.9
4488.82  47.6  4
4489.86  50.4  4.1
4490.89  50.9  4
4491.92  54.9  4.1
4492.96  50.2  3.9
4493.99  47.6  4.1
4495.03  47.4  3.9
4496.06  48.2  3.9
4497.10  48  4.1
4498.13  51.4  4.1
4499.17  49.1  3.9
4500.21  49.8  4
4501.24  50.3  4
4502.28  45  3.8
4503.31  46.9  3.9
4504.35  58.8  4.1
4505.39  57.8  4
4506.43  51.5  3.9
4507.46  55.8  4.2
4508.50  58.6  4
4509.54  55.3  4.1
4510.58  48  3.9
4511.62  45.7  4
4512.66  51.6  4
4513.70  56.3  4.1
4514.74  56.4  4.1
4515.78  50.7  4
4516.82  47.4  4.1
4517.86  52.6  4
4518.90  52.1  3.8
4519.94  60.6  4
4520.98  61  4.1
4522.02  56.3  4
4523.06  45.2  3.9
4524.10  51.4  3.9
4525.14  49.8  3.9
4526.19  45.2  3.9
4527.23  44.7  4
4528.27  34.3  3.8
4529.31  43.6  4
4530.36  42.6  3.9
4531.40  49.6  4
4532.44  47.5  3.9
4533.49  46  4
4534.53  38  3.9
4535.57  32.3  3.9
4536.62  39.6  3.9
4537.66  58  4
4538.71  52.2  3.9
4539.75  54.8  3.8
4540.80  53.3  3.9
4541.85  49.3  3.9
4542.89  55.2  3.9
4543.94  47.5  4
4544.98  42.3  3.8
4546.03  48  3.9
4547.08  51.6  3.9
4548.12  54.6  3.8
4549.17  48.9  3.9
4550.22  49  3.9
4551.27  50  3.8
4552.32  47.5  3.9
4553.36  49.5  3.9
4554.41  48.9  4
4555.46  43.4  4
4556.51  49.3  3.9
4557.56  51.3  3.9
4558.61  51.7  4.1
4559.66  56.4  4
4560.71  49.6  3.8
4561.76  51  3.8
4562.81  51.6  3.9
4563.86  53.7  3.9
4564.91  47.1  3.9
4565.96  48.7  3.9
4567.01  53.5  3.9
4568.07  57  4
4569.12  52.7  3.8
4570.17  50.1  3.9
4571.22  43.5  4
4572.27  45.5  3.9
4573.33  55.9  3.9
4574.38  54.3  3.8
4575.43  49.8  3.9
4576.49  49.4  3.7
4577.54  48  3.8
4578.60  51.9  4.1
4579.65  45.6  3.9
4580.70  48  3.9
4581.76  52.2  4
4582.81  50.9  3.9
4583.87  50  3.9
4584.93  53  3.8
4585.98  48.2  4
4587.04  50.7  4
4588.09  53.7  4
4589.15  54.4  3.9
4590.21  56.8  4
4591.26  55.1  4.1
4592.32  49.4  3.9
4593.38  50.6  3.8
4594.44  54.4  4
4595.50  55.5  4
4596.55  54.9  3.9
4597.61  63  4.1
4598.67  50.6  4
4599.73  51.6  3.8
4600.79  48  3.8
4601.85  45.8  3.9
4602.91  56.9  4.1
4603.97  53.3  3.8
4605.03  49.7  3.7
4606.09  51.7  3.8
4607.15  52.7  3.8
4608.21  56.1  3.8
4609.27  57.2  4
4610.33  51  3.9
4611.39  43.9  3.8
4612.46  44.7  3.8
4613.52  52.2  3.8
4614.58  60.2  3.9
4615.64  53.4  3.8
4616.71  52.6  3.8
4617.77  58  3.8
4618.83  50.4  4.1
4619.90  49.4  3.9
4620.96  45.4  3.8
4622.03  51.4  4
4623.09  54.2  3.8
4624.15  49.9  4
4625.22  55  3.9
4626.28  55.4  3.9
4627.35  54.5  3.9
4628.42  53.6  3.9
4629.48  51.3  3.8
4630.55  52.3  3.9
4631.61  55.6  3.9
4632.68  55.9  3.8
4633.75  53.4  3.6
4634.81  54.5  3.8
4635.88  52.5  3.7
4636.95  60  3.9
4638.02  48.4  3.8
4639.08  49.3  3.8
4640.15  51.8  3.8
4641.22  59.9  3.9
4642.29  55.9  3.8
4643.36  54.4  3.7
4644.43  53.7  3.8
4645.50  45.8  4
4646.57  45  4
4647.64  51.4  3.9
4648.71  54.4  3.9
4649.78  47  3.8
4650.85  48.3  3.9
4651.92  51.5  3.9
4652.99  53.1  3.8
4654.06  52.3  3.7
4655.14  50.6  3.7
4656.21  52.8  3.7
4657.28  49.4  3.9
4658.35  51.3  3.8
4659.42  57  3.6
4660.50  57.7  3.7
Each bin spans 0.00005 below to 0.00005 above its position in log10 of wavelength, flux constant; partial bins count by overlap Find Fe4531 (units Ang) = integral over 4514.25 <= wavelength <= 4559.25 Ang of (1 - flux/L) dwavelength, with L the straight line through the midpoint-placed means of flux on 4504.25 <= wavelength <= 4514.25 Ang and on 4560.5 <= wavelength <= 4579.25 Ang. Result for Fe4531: 2.9 Ang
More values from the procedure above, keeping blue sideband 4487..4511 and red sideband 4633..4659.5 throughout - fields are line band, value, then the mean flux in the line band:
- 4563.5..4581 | 0.4 Ang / 50.3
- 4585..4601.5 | -0.5 Ang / 53.1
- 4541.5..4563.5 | 0.6 Ang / 49.9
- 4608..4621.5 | 0.0 Ang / 51.8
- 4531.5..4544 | 0.8 Ang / 47.9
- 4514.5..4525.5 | -0.4 Ang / 53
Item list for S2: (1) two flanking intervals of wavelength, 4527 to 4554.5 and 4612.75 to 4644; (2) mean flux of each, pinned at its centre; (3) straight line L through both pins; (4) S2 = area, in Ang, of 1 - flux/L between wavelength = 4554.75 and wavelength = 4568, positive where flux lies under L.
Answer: -0.5 Ang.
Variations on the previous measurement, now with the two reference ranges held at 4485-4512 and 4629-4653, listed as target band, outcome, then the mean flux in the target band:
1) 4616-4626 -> 0.03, 51.9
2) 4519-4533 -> 0.56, 48.7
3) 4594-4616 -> -0.35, 52.7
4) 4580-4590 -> 0.05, 51.3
